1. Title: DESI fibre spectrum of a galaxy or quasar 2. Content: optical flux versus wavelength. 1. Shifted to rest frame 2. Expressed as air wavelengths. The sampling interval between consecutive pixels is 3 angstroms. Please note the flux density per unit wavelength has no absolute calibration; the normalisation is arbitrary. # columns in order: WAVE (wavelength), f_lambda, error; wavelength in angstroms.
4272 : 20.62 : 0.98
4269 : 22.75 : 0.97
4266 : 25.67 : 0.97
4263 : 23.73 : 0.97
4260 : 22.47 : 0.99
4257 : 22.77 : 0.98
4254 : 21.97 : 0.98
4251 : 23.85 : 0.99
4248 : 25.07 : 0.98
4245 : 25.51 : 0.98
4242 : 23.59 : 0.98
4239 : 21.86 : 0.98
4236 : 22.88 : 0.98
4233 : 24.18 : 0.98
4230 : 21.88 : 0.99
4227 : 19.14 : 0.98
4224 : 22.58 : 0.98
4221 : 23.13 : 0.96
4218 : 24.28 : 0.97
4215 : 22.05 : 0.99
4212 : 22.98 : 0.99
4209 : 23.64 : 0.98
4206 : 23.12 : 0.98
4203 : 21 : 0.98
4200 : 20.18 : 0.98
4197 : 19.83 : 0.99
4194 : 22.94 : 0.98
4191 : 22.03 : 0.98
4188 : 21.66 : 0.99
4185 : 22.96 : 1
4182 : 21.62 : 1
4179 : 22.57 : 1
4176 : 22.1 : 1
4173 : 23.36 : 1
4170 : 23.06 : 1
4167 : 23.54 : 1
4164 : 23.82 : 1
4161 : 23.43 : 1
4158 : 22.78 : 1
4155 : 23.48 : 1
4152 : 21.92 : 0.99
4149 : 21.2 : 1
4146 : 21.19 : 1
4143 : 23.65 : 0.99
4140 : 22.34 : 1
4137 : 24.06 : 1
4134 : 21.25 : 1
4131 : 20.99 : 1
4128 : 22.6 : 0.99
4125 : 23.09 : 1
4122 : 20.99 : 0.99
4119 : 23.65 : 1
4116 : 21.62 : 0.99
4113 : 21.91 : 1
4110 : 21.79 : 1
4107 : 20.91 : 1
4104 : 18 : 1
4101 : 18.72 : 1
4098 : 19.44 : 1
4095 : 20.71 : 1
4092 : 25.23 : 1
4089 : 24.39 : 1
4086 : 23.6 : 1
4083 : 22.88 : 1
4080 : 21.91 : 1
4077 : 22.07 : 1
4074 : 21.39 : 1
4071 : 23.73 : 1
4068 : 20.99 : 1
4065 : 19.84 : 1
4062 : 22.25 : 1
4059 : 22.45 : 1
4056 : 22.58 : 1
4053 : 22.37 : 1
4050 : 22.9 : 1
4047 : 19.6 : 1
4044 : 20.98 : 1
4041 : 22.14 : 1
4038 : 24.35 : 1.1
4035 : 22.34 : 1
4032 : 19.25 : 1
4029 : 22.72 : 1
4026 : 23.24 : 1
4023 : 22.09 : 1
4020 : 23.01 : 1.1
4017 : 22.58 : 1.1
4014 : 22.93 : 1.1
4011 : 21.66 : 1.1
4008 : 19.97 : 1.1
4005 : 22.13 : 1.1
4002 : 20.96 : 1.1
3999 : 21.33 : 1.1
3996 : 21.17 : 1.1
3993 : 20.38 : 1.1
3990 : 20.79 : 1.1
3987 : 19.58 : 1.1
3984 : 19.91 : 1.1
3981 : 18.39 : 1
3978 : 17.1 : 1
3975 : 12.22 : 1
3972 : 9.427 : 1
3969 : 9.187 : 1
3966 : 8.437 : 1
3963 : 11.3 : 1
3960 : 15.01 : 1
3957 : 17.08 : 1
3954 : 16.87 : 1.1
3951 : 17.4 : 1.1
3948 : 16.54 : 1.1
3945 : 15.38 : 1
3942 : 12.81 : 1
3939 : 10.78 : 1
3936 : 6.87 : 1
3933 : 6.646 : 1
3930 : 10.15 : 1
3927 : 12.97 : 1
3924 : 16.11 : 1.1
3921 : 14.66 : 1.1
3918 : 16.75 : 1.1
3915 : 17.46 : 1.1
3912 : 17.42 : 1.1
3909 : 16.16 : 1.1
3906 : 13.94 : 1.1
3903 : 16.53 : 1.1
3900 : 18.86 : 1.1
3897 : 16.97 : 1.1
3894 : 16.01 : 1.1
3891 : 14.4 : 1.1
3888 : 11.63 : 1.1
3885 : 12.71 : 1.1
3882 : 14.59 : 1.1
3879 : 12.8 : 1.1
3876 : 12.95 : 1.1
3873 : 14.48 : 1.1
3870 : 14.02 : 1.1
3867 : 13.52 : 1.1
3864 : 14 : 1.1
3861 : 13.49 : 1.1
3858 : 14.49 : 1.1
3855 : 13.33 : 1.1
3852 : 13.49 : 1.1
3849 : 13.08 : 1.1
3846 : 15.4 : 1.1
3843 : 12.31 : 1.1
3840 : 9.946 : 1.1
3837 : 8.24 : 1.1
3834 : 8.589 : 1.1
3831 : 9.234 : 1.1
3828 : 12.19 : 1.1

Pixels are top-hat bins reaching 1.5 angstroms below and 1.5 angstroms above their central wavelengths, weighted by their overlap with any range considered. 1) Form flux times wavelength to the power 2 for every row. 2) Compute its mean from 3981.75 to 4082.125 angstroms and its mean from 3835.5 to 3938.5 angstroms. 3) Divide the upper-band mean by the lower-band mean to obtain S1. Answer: 1.70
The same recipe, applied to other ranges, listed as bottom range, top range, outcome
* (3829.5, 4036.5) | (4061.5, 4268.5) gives 1.60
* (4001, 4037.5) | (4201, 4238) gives 1.13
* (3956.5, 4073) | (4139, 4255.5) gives 1.25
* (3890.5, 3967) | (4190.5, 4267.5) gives 1.84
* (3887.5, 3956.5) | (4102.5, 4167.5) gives 1.69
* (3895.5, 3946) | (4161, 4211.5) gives 1.81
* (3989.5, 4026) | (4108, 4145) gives 1.09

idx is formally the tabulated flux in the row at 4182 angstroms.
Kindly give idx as 21.62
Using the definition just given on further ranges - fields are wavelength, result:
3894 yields 16.01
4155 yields 23.48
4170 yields 23.06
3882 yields 14.59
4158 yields 22.78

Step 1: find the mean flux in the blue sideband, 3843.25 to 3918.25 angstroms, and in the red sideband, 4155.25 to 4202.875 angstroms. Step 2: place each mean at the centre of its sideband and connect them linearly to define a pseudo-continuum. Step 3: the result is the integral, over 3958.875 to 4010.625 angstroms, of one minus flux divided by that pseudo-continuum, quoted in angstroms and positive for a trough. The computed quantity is 1.25 angstroms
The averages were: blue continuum 14.7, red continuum 22.4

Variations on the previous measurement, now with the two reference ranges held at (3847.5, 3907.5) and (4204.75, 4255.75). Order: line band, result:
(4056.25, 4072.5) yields -2.6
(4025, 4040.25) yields -3.5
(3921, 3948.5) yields 6.5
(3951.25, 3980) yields 5.6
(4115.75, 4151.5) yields -2.8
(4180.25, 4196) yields -0.1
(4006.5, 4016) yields -2.1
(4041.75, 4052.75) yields -1.7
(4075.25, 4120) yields -4.6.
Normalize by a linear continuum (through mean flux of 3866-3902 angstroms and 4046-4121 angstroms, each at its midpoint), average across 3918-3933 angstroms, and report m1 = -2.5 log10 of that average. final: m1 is 0.21 mag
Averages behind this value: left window 14.5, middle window 13.1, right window 21.8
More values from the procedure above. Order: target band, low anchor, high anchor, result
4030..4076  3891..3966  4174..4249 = -0.21 mag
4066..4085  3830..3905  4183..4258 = -0.18 mag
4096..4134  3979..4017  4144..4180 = 0.05 mag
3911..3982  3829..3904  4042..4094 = 0.23 mag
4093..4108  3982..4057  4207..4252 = 0.13 mag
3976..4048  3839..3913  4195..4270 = -0.20 mag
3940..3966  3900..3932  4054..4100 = 0.14 mag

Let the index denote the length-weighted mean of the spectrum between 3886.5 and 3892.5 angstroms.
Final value 13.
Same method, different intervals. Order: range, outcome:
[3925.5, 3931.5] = 11.6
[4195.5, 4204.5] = 20.3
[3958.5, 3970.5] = 11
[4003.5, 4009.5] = 21.1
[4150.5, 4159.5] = 22.7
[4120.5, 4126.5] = 22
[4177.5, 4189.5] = 22.2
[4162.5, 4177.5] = 23.2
